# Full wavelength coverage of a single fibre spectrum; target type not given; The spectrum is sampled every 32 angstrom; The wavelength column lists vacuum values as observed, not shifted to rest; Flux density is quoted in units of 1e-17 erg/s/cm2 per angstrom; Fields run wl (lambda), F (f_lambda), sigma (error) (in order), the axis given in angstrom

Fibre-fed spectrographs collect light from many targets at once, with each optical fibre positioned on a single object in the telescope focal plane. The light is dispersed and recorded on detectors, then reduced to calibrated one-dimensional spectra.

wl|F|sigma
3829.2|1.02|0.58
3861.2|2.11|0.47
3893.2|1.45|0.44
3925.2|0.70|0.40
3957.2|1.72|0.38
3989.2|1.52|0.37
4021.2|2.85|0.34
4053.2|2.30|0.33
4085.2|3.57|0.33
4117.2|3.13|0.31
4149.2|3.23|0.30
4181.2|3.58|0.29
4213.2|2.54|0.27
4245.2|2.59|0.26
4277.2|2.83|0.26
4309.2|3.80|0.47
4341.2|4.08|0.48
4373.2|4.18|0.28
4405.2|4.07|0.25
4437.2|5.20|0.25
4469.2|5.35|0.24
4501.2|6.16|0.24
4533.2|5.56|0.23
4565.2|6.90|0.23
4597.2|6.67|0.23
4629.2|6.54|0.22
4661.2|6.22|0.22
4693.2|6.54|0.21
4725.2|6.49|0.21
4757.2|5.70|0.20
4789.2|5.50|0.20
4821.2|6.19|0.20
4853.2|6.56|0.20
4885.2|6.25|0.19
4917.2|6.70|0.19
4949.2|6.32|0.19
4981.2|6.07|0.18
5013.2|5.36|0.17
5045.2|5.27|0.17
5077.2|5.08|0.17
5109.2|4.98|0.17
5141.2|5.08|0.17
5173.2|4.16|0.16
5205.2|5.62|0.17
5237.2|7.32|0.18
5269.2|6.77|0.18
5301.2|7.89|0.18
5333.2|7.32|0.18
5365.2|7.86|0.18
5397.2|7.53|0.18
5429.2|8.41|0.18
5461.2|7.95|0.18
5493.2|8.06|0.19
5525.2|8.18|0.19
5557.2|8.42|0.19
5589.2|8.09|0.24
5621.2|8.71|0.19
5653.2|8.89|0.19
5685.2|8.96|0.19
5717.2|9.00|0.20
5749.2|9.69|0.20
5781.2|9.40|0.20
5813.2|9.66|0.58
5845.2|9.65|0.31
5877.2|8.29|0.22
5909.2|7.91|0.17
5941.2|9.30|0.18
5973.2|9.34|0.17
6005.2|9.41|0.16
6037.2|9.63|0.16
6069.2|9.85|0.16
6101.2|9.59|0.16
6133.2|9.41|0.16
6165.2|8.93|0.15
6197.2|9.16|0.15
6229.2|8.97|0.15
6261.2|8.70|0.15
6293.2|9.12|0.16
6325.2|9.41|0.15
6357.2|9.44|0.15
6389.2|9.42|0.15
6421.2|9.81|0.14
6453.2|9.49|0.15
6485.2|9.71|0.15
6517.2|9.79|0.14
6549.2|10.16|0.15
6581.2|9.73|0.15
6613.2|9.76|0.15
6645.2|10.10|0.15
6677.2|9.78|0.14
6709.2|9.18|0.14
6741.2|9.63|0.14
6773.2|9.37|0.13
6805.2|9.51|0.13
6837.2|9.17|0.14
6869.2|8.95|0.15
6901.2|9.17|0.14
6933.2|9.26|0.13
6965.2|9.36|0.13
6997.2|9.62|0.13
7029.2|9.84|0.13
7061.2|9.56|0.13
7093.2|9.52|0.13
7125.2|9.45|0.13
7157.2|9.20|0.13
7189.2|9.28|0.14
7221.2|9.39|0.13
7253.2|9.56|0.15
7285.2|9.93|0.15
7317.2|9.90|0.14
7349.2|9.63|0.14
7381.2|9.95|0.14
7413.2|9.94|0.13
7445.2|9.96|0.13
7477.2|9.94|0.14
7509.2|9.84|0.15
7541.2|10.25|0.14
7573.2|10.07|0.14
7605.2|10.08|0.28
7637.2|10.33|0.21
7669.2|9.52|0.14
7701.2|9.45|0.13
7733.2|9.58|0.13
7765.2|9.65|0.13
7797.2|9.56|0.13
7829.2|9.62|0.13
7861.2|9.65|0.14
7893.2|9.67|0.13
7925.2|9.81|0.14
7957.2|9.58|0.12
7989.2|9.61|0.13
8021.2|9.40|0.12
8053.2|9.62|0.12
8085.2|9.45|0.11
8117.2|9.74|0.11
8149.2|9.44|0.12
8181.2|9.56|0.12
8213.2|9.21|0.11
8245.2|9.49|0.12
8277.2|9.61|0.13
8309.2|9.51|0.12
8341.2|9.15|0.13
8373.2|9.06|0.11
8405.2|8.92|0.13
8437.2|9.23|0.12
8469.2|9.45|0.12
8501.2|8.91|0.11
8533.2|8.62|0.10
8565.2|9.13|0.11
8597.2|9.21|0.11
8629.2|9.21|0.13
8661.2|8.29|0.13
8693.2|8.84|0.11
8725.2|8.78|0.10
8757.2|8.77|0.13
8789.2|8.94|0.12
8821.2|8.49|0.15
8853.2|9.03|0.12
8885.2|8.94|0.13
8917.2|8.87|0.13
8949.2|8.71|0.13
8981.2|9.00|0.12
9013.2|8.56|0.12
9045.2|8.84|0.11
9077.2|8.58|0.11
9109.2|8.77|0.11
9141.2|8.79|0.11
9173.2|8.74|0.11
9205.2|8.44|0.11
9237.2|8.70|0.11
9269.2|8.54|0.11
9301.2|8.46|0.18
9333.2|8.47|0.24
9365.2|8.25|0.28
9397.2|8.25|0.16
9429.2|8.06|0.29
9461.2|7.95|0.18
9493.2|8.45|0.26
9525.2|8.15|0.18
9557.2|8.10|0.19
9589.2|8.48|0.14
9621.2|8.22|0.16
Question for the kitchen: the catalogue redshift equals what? 0.000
